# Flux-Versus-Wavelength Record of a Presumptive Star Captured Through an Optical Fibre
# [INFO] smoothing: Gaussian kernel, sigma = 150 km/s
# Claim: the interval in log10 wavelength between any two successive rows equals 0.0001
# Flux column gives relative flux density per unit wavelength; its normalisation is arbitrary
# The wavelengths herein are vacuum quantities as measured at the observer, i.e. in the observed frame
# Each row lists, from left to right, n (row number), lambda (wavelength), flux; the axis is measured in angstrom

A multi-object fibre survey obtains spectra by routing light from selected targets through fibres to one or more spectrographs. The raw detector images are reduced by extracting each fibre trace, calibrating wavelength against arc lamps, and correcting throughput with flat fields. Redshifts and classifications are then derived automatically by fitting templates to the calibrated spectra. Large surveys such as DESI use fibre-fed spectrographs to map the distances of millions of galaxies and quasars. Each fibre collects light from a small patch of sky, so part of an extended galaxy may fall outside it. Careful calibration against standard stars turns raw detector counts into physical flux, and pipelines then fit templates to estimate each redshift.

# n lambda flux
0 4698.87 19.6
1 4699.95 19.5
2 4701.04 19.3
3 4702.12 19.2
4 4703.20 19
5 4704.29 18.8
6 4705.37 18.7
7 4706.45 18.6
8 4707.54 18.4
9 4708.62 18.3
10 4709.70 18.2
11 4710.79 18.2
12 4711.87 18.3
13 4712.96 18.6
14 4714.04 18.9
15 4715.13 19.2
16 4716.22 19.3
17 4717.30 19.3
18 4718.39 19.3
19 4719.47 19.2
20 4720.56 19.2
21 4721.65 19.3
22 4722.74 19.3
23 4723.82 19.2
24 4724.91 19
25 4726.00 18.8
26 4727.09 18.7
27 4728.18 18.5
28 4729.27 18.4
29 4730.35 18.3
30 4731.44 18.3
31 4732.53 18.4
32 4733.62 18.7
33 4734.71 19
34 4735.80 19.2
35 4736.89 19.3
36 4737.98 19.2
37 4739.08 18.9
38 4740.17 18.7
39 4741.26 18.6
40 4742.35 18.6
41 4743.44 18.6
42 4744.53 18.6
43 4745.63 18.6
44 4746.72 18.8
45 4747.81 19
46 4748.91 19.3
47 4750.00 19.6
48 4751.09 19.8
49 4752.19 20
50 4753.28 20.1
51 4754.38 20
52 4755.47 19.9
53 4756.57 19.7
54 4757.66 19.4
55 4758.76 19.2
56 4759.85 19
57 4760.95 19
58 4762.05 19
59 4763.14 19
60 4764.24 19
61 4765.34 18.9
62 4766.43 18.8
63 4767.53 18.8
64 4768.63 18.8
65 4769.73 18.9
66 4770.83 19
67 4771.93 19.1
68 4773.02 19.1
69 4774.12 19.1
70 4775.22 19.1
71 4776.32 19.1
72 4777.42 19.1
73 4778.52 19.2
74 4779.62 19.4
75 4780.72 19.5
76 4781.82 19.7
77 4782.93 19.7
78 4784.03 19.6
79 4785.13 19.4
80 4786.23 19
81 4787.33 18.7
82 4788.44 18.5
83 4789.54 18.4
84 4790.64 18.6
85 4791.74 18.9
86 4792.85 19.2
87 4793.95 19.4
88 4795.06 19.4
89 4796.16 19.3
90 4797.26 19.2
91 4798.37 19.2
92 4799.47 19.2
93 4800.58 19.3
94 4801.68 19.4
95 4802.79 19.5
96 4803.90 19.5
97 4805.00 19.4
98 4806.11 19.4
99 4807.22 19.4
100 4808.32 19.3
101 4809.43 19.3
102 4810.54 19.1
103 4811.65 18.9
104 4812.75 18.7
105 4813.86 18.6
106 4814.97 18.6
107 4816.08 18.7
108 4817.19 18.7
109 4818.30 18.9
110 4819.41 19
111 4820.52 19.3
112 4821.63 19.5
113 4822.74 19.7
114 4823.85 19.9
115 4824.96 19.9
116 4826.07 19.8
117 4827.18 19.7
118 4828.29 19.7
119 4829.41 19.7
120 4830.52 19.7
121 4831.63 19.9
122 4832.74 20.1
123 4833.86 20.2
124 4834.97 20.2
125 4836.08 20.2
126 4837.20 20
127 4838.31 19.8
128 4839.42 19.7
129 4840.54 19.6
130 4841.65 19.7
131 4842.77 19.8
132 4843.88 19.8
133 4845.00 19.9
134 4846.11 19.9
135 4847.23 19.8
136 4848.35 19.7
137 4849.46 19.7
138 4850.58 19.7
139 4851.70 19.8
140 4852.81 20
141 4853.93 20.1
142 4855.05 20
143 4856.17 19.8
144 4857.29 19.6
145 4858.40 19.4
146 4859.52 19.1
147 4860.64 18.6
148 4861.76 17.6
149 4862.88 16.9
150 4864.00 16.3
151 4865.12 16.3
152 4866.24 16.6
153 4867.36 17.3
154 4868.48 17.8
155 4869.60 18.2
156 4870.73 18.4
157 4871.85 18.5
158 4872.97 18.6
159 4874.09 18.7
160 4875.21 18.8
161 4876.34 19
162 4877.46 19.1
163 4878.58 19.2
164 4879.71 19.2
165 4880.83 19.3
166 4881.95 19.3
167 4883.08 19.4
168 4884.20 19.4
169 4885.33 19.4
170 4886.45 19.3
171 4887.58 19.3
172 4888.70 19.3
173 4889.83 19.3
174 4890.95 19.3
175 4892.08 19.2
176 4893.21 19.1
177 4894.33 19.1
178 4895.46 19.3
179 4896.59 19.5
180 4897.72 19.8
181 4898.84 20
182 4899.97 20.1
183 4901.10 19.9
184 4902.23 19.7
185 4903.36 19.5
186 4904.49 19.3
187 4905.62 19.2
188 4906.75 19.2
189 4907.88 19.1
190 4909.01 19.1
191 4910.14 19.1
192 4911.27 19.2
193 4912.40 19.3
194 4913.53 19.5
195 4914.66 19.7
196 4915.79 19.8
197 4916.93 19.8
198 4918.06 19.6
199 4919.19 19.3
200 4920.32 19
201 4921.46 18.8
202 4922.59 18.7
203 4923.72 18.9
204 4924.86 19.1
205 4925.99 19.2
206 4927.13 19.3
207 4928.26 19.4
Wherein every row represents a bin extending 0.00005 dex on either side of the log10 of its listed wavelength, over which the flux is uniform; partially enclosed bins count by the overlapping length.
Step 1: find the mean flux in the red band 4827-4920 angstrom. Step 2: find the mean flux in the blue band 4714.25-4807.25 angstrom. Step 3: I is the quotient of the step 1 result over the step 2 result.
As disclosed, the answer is 1.0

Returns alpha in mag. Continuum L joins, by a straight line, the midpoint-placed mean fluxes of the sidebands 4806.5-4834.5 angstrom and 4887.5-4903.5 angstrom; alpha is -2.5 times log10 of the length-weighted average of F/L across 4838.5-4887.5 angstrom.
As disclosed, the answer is 0.03 mag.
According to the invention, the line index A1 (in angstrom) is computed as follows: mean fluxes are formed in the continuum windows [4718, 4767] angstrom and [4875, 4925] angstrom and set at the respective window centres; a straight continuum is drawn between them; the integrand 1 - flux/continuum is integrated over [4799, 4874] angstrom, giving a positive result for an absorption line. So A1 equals 0.1 angstrom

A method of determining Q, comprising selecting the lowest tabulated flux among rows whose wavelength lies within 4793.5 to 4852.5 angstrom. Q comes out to 18.6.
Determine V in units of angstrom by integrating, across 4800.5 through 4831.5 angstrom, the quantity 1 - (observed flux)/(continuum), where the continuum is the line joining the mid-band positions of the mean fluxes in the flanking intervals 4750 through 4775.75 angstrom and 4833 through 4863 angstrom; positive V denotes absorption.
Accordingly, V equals 0.3 angstrom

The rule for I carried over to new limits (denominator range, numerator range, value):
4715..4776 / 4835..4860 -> 1.04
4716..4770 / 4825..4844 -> 1.04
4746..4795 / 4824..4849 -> 1.03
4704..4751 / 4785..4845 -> 1.03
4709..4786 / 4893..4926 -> 1.02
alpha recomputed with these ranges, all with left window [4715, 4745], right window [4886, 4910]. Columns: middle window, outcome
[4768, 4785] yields -0.01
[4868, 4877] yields 0.05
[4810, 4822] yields 0.01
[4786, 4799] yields 0.01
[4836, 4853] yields -0.03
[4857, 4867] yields 0.09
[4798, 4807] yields -0.01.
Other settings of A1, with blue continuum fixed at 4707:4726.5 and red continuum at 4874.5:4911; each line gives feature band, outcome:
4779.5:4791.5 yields -0.04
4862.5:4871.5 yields 0.94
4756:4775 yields -0.03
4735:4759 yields -0.33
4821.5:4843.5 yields -0.76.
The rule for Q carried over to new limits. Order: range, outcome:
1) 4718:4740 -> 18.3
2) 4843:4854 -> 19.7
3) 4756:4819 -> 18.4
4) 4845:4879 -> 16.3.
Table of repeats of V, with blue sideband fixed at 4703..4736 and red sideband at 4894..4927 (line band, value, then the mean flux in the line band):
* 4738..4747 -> 0.07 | 18.7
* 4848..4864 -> 0.02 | 19.2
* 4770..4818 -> -0.30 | 19.1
